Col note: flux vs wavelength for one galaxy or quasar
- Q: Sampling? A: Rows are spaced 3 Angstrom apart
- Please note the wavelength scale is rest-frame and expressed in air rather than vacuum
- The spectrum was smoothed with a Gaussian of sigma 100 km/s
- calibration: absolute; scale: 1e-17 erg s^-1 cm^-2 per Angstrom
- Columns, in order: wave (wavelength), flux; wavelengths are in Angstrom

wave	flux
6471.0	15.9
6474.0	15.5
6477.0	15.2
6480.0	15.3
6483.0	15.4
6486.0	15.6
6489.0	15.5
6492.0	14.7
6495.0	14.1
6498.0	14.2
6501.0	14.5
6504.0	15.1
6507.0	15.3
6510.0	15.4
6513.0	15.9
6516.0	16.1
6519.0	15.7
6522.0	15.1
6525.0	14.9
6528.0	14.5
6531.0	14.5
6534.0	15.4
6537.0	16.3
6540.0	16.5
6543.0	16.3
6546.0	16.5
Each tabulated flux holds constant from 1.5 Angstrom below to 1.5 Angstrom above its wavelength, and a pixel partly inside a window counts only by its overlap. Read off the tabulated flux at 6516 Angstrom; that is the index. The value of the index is 16.1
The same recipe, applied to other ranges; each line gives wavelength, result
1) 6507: 15.3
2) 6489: 15.5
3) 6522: 15.1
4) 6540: 16.5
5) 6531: 14.5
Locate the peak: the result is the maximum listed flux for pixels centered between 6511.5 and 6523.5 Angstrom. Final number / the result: 16.1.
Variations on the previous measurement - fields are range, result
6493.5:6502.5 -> 14.5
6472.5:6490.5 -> 15.6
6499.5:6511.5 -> 15.4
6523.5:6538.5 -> 16.3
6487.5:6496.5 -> 15.5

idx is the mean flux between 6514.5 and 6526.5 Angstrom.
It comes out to 15.5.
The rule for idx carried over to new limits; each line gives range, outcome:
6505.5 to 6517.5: 15.7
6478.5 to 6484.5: 15.4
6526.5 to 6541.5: 15.4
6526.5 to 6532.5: 14.5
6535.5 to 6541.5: 16.4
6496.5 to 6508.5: 14.8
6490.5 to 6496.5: 14.4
